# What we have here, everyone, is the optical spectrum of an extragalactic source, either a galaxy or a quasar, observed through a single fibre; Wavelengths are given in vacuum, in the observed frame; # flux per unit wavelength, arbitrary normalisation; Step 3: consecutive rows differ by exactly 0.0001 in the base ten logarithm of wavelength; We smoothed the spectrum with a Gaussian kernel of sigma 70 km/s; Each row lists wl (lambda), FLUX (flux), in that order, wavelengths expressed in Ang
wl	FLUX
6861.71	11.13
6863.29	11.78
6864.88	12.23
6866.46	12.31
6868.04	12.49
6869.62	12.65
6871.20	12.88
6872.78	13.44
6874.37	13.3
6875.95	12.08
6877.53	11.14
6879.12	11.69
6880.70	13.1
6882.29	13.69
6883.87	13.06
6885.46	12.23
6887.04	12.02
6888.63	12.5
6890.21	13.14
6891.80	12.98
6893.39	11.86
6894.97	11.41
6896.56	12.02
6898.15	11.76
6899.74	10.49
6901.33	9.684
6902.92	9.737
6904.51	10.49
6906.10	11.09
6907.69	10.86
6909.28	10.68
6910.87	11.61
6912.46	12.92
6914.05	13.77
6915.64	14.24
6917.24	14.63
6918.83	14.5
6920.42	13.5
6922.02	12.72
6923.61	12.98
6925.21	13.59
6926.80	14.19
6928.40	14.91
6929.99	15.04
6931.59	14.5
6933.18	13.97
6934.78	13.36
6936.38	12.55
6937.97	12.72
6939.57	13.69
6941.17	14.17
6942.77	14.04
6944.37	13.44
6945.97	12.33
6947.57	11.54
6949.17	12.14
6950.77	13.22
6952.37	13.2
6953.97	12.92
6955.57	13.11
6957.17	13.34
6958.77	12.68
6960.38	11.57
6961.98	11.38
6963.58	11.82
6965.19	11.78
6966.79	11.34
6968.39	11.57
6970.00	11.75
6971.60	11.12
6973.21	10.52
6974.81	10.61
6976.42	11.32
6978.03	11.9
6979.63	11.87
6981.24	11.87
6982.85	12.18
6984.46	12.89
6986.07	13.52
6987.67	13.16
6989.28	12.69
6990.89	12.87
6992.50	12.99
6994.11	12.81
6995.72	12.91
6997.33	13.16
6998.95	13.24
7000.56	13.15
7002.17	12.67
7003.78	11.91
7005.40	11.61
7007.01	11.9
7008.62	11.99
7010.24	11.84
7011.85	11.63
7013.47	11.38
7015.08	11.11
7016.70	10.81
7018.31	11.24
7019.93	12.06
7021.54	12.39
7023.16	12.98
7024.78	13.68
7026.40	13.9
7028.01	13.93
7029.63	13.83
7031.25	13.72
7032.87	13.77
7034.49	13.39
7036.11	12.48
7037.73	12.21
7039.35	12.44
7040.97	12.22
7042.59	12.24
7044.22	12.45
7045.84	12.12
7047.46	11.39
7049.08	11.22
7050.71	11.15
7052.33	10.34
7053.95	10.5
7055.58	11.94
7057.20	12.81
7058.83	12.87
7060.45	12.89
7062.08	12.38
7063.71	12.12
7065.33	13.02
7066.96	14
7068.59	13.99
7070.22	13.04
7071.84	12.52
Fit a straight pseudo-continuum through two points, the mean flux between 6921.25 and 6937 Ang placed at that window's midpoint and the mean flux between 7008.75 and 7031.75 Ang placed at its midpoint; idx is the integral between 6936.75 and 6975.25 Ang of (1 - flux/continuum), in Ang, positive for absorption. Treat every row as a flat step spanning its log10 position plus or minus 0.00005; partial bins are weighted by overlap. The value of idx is 3.0 Ang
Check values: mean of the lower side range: 13.8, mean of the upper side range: 12.4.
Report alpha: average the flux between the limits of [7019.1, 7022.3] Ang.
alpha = 12.2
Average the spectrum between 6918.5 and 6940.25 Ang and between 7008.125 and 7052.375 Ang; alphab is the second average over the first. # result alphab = 0.90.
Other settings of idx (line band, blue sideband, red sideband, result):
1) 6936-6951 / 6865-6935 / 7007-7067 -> -0.6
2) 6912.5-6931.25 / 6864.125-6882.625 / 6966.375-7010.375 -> -2.4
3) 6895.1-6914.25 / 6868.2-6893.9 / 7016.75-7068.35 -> 2.1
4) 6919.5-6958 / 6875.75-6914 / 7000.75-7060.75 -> -4.7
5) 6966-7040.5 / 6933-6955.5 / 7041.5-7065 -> 0.5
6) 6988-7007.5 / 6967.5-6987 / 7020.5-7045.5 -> -0.7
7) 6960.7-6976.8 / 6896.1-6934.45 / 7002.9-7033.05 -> 1.5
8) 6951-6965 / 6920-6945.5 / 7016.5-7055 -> 0.9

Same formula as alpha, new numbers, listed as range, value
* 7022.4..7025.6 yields 13.3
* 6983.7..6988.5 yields 13.2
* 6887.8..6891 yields 12.8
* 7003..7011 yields 11.8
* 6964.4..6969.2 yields 11.6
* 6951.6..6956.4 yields 13.1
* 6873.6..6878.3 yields 12.2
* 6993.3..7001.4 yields 13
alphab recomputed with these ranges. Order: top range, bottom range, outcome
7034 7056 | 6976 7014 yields 0.95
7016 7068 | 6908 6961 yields 0.94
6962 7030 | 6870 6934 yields 0.97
